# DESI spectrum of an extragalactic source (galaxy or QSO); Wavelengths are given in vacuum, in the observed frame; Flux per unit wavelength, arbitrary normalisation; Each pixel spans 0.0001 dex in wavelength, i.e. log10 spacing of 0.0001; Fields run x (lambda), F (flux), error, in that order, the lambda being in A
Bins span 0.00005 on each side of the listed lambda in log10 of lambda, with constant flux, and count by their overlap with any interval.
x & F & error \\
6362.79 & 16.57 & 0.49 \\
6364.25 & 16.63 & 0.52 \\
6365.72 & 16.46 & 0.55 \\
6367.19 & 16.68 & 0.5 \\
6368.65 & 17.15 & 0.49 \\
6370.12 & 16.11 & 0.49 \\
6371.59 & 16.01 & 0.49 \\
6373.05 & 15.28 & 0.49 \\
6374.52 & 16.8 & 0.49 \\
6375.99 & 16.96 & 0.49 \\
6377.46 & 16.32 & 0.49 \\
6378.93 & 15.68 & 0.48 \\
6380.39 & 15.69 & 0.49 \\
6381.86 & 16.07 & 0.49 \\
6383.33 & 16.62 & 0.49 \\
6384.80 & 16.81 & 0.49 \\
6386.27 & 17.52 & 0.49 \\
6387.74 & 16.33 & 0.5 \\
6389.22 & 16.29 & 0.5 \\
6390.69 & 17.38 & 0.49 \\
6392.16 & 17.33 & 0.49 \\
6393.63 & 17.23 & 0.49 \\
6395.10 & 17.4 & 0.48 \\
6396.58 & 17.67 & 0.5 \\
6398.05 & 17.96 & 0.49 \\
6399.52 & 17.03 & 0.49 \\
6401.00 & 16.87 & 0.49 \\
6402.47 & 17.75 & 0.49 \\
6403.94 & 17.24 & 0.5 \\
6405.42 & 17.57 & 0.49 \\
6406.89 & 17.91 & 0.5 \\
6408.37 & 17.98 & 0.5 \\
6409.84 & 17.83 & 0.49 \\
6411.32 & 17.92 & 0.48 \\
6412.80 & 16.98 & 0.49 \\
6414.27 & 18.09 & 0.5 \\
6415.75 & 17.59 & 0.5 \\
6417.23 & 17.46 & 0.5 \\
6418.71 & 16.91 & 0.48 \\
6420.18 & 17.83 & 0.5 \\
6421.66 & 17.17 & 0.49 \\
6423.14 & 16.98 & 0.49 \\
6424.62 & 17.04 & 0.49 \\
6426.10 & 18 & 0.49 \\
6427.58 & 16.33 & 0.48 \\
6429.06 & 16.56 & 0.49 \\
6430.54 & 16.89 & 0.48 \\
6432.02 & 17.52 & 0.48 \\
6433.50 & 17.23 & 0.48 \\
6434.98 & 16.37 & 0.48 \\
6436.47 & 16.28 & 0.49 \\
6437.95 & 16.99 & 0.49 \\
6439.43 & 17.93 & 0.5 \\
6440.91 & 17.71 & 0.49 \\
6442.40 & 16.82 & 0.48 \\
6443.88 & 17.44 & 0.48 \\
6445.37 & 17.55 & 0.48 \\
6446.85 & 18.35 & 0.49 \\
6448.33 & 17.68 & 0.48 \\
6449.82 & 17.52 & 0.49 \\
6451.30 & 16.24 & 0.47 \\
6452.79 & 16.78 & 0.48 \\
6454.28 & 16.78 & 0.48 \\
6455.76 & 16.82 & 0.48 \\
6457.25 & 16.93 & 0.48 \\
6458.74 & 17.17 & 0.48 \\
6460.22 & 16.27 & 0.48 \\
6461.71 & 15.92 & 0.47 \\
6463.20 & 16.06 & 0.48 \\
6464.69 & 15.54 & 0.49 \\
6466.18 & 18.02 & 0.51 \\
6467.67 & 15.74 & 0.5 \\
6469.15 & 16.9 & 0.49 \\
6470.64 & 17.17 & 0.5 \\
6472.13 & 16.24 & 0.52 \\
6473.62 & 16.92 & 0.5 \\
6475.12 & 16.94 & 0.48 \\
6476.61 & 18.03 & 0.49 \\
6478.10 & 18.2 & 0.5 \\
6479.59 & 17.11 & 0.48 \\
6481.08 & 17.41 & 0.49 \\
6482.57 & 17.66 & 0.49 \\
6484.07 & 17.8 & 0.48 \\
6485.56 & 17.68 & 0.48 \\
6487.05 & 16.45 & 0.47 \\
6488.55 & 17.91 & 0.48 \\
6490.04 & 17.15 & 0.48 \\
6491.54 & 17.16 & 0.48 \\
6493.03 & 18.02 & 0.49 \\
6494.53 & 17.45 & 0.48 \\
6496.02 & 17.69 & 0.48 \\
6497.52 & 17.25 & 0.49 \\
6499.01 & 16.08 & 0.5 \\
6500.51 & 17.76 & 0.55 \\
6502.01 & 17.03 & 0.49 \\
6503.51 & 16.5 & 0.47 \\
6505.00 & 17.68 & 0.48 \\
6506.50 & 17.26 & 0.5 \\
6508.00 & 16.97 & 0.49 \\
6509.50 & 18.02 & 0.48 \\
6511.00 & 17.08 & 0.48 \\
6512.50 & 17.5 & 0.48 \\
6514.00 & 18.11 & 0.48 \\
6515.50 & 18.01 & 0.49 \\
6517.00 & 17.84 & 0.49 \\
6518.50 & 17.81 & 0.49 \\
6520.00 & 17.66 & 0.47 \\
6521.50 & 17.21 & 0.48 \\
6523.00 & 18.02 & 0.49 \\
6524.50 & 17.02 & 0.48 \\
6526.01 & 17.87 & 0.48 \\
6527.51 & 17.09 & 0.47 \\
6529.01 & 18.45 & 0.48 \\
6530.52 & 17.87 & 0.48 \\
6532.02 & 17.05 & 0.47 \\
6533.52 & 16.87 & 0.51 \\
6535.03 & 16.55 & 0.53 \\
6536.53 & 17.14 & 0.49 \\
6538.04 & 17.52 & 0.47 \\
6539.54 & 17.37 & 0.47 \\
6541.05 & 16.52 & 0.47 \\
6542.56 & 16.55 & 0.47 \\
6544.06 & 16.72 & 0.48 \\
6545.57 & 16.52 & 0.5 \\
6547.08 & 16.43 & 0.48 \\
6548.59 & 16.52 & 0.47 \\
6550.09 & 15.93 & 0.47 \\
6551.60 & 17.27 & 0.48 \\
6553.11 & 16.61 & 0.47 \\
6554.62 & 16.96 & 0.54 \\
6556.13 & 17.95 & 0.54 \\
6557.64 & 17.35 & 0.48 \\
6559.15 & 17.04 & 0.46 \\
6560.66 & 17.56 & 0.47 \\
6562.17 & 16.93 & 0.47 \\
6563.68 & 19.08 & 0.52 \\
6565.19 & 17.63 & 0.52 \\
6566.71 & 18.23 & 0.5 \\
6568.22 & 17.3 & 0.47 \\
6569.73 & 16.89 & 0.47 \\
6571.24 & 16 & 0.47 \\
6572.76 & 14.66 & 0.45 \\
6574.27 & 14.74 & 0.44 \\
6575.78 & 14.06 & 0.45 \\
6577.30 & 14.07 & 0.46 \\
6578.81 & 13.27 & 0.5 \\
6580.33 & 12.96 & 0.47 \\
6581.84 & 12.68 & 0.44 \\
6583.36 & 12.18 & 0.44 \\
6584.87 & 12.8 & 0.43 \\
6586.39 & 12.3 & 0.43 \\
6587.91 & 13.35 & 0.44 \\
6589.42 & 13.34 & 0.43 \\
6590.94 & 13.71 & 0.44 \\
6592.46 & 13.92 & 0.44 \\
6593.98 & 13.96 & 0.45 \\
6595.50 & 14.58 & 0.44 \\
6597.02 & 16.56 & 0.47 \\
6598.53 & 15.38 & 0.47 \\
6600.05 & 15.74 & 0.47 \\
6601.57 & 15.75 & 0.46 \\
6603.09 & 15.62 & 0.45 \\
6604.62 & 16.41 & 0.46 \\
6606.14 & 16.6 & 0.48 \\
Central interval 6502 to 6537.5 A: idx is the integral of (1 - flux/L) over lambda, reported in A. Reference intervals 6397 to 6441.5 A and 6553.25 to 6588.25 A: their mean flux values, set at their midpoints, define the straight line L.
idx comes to -2.9 A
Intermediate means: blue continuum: 17.3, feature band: 17.5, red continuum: 15.5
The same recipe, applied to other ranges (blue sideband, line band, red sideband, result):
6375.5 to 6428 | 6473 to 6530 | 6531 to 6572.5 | -1.3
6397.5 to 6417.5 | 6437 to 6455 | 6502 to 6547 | 0.2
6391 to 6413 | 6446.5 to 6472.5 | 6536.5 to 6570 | 0.9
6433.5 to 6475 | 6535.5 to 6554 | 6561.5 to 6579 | -0.5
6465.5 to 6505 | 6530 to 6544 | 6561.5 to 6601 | -0.9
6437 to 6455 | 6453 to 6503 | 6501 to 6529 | 1.0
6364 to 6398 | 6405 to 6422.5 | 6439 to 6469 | -0.8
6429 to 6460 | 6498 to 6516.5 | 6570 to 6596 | -2.1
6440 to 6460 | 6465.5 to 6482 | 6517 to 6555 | 0.0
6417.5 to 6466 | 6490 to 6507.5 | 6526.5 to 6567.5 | -0.2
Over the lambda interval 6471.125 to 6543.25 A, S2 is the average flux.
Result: 17.4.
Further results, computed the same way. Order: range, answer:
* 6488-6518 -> 17.4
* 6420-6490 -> 17.1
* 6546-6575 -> 16.9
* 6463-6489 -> 17.1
